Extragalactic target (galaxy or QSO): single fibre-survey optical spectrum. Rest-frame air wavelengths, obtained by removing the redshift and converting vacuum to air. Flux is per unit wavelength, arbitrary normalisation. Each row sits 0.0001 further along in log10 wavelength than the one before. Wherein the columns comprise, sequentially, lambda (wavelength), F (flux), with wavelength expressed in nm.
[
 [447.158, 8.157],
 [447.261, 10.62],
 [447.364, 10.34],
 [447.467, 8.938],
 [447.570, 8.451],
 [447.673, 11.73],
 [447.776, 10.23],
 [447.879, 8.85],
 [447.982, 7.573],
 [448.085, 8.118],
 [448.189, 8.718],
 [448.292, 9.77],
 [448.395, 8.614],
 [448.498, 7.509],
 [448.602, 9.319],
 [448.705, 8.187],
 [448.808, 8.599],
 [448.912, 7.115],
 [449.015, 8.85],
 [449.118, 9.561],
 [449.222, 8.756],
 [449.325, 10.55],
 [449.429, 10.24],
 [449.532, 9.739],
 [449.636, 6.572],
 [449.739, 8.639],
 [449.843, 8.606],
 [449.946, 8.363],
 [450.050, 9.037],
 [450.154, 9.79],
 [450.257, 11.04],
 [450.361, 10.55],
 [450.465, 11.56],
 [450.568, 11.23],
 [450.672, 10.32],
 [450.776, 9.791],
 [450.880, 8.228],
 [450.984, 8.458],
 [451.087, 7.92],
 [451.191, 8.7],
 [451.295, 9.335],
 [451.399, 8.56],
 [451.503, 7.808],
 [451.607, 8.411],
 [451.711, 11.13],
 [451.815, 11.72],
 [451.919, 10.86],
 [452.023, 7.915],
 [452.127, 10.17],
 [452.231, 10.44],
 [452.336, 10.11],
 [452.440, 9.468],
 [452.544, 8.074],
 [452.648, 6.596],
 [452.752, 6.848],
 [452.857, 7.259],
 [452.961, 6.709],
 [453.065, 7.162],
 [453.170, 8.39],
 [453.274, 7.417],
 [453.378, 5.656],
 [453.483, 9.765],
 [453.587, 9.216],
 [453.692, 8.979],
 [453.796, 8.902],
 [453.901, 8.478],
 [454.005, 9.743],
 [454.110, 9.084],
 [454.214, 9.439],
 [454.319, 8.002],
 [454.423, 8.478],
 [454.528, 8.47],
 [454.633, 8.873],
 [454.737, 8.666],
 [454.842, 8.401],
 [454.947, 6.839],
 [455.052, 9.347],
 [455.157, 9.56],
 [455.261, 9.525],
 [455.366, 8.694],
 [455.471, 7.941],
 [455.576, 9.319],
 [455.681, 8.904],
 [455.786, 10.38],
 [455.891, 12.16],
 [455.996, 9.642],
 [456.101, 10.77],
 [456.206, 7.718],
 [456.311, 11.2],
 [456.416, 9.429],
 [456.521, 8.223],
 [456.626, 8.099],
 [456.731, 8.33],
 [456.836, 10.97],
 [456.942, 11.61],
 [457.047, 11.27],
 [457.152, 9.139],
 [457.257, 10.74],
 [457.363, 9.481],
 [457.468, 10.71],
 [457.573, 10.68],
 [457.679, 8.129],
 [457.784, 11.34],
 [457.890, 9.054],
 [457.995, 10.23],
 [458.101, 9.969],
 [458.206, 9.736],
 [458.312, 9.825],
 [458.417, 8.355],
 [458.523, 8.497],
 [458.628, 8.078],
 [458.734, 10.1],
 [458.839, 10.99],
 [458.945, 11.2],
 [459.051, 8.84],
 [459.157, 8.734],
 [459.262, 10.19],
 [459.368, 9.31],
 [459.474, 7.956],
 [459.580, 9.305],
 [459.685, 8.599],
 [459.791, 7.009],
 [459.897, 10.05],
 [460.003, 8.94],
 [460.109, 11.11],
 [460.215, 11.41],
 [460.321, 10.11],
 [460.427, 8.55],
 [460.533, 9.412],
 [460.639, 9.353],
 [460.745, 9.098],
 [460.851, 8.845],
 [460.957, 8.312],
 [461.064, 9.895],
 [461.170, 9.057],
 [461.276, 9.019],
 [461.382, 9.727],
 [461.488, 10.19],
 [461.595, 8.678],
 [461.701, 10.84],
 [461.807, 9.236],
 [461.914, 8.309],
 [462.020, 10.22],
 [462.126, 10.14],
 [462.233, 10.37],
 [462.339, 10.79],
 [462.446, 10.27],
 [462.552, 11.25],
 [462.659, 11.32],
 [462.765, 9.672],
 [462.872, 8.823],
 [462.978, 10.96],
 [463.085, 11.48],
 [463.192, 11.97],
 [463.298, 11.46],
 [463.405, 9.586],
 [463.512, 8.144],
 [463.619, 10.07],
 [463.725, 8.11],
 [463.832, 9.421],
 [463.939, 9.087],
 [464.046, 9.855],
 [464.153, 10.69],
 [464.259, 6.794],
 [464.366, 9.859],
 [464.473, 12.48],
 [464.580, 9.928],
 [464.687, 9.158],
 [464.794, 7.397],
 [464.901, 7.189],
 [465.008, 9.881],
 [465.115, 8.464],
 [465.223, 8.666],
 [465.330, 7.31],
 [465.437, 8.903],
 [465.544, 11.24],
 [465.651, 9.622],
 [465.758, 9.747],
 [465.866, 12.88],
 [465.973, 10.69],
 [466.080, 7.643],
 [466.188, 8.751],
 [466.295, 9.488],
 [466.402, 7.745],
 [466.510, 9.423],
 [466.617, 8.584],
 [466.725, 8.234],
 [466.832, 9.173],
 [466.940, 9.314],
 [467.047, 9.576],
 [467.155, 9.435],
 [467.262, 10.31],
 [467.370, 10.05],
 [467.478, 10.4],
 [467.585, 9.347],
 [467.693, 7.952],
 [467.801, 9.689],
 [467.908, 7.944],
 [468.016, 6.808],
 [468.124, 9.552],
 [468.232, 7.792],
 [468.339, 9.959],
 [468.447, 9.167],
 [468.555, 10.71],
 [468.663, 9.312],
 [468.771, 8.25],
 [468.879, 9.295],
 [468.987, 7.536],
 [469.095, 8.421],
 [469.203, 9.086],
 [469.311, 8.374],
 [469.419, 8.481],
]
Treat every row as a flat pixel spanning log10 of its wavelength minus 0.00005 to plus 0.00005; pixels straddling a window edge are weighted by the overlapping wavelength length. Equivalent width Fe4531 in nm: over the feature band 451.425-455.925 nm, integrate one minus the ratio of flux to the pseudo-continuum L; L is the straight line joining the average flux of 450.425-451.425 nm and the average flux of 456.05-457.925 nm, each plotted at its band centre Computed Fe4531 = 0.37 nm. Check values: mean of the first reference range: 9.41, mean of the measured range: 8.81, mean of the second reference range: 9.83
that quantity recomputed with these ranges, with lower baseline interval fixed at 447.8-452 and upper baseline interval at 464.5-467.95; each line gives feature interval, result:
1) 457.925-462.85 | -0.20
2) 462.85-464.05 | -0.10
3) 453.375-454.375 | 0.03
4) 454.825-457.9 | -0.14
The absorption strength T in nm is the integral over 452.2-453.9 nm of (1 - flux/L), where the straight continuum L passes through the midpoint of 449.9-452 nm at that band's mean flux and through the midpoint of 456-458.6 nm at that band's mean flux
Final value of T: 0.26 nm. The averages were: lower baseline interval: 9.62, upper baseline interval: 9.71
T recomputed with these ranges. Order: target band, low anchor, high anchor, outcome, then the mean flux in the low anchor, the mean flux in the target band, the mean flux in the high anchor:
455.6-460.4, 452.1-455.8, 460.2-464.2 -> -0.273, 8.56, 9.69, 9.82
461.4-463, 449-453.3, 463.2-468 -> -0.136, 9.08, 10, 9.32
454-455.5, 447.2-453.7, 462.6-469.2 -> 0.063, 9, 8.72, 9.35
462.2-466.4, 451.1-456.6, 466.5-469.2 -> -0.324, 8.89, 9.7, 9.04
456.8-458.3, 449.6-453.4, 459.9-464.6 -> -0.121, 8.92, 10.2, 9.84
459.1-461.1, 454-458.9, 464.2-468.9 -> 0.019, 9.45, 9.27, 9.19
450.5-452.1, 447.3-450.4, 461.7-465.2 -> -0.035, 9.08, 9.4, 9.77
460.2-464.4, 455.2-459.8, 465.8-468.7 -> -0.145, 9.58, 9.75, 9.26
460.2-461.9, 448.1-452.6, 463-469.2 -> -0.023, 9.25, 9.41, 9.3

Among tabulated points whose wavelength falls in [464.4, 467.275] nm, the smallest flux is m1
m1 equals 7.189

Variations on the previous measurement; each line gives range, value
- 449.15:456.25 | 5.656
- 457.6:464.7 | 6.794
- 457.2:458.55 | 8.129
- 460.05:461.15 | 8.312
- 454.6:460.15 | 6.839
